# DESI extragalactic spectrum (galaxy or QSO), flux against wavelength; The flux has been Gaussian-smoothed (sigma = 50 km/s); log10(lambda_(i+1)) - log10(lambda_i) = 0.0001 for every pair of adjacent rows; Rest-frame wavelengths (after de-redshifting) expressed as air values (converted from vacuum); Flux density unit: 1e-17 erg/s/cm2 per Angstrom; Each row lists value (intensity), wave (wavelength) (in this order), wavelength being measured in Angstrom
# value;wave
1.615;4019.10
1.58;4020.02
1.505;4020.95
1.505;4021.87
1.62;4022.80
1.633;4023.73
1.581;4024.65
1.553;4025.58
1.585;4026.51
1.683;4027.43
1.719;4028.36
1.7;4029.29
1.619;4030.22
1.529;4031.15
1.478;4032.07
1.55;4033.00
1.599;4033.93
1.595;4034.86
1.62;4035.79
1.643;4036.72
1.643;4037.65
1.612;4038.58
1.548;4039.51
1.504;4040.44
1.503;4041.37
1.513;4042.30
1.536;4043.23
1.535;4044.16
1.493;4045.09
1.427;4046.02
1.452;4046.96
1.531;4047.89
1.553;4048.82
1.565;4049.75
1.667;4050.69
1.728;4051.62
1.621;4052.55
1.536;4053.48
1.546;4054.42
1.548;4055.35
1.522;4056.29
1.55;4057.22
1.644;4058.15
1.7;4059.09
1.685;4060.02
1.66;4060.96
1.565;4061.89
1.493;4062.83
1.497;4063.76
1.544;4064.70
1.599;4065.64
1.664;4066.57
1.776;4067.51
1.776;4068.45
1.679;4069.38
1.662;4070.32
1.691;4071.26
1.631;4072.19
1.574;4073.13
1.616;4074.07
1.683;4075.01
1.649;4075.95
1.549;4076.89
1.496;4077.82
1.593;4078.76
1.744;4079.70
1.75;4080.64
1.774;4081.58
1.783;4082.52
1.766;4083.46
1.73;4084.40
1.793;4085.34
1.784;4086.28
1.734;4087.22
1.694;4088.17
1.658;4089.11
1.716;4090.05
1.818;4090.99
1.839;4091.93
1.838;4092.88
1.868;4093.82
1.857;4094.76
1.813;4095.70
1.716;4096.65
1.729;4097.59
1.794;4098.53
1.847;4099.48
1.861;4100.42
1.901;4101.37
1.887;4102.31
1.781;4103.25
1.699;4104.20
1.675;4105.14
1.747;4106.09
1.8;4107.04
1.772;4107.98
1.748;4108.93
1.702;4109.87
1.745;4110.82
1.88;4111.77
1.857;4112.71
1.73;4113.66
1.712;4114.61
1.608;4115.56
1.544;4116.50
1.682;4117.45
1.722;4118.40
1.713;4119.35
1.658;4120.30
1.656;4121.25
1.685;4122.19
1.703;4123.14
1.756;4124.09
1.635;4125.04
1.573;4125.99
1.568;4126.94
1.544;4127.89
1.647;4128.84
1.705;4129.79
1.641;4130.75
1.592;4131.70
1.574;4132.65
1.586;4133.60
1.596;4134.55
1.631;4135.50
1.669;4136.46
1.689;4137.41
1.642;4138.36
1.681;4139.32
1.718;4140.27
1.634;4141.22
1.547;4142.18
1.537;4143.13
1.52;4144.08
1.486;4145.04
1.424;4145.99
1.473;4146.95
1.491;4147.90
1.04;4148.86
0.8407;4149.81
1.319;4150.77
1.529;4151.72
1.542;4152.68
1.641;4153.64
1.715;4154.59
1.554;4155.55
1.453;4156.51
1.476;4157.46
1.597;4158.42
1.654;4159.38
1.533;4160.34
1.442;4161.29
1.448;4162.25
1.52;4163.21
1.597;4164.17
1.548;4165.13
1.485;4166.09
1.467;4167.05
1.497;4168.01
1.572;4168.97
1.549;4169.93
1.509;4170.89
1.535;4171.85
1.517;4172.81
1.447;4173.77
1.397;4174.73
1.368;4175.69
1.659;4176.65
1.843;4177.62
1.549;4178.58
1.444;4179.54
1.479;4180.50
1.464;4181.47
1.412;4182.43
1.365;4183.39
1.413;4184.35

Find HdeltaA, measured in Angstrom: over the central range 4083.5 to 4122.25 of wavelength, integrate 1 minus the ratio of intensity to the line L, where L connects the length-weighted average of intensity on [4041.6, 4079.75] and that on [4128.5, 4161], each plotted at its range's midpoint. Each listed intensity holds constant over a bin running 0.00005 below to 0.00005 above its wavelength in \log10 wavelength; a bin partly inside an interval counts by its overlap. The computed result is -4.7 Angstrom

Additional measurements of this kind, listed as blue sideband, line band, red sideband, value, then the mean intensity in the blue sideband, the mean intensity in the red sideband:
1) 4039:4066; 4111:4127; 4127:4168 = -1.55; 1.56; 1.53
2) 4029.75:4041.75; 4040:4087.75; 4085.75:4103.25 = 1.72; 1.57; 1.8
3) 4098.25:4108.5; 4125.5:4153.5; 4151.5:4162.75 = 1.67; 1.8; 1.55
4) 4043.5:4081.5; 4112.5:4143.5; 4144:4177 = -2.56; 1.61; 1.48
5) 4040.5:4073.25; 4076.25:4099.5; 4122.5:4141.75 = -1.95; 1.59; 1.64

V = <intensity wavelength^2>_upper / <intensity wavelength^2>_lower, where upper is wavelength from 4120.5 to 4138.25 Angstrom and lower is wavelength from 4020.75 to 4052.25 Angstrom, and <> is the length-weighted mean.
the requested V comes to 1.1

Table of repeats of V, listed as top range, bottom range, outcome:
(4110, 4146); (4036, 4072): 1.07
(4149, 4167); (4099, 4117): 0.86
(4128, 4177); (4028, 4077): 1.01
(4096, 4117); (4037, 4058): 1.17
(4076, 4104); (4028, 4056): 1.15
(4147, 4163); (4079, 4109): 0.84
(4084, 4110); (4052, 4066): 1.15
